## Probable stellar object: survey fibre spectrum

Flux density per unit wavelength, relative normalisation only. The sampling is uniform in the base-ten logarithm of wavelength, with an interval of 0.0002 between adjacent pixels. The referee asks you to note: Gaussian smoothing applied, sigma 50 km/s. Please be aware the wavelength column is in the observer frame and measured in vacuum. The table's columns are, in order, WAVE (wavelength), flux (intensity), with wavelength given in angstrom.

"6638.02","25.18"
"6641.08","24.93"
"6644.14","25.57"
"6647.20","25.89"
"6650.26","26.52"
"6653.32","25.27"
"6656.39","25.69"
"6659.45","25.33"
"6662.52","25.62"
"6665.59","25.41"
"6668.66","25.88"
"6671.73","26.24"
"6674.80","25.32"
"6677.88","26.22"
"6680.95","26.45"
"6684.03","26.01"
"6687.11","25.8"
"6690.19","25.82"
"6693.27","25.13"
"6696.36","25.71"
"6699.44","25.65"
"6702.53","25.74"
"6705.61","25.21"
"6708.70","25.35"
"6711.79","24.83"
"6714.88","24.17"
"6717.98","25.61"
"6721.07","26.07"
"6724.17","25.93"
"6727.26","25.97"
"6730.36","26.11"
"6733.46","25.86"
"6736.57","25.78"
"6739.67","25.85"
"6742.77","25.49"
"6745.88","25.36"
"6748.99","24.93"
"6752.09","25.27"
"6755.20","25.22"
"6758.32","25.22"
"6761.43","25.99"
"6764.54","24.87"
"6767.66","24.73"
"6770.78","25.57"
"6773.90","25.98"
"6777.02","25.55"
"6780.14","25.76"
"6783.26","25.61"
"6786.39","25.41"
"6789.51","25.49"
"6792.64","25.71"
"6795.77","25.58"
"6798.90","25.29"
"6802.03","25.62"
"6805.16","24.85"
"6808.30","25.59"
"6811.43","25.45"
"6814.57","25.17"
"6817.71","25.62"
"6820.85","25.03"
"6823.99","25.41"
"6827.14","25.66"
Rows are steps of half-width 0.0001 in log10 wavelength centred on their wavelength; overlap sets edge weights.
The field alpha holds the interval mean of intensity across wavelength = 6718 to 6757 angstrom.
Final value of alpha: 25.6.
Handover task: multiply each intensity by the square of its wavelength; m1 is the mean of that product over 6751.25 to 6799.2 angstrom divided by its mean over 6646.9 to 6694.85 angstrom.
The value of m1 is 1.02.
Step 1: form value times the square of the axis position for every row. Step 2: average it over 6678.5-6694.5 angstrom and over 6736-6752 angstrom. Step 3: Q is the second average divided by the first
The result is 1.0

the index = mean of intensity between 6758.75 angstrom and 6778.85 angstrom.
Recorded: 25.4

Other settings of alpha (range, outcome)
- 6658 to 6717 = 25.6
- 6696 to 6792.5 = 25.5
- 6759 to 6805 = 25.5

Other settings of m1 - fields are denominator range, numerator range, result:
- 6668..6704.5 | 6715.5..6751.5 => 1.01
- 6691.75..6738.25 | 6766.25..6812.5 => 1.02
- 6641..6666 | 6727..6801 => 1.03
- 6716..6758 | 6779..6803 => 1.01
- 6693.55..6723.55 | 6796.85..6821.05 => 1.03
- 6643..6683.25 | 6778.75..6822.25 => 1.03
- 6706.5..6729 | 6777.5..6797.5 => 1.03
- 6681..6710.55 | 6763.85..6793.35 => 1.02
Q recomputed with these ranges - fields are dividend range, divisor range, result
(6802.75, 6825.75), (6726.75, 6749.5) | 1.01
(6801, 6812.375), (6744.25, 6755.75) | 1.02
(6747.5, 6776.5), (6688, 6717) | 1.02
